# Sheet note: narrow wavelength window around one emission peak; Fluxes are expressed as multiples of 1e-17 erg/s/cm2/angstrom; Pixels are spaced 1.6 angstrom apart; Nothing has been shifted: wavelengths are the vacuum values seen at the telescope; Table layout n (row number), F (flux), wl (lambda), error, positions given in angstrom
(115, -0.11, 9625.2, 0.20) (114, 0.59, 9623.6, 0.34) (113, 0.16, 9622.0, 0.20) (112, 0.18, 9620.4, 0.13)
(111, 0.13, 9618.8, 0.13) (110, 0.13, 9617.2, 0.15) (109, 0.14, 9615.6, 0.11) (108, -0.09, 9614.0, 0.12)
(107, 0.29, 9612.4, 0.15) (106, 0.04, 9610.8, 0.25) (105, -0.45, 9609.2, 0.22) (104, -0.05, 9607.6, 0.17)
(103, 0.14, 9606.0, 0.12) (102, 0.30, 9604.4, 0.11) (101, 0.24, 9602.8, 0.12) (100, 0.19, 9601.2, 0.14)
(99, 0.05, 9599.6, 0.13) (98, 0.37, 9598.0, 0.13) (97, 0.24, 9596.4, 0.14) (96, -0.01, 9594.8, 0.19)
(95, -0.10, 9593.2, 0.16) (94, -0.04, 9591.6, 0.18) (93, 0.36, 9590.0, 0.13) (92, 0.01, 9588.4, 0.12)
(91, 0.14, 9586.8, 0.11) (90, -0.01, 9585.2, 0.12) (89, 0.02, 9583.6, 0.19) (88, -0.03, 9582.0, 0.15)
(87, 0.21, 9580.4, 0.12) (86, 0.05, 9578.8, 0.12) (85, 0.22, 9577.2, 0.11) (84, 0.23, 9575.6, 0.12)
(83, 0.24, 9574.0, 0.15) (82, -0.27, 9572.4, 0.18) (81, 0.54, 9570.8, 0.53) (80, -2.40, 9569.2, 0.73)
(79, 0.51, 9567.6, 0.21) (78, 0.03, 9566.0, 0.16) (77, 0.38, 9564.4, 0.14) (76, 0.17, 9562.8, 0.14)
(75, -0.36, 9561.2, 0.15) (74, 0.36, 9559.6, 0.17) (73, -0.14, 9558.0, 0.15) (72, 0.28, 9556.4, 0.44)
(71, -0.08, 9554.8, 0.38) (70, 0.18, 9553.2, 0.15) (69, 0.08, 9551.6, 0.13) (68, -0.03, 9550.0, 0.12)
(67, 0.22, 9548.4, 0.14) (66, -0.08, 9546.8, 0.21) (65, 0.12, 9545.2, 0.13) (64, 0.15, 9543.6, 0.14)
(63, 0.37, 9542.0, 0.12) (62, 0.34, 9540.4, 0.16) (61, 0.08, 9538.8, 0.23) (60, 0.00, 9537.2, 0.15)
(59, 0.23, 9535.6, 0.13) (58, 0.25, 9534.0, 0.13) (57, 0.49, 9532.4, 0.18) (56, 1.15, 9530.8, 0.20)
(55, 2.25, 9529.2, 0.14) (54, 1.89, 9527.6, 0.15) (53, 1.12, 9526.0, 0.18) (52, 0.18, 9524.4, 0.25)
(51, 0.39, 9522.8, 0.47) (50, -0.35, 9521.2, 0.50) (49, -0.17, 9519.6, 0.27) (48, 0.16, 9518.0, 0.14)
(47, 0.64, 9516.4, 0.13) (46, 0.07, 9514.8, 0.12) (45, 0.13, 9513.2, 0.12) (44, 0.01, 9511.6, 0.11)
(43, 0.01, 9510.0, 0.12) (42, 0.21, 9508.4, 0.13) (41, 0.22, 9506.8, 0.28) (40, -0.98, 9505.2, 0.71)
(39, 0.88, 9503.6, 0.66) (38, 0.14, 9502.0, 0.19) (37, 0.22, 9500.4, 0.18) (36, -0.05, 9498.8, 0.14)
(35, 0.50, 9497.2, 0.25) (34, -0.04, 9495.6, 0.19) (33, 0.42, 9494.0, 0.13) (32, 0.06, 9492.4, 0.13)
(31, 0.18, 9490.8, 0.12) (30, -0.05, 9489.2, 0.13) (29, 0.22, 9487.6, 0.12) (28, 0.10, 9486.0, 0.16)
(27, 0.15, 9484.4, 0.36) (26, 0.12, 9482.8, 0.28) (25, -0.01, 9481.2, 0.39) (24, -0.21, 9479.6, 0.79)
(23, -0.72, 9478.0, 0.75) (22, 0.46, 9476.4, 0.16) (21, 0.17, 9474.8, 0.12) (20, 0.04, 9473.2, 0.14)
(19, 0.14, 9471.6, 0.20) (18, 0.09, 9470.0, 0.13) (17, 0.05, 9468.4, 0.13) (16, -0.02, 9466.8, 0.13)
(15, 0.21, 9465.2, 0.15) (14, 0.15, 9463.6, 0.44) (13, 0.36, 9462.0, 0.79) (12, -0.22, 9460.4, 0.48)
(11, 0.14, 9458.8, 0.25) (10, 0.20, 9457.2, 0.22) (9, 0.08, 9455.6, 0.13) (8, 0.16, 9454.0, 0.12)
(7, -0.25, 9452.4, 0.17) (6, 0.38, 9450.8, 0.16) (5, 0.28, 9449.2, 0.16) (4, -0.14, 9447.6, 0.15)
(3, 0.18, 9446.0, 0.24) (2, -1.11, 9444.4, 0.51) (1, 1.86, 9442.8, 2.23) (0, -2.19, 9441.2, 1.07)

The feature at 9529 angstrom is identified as [O III] 5007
